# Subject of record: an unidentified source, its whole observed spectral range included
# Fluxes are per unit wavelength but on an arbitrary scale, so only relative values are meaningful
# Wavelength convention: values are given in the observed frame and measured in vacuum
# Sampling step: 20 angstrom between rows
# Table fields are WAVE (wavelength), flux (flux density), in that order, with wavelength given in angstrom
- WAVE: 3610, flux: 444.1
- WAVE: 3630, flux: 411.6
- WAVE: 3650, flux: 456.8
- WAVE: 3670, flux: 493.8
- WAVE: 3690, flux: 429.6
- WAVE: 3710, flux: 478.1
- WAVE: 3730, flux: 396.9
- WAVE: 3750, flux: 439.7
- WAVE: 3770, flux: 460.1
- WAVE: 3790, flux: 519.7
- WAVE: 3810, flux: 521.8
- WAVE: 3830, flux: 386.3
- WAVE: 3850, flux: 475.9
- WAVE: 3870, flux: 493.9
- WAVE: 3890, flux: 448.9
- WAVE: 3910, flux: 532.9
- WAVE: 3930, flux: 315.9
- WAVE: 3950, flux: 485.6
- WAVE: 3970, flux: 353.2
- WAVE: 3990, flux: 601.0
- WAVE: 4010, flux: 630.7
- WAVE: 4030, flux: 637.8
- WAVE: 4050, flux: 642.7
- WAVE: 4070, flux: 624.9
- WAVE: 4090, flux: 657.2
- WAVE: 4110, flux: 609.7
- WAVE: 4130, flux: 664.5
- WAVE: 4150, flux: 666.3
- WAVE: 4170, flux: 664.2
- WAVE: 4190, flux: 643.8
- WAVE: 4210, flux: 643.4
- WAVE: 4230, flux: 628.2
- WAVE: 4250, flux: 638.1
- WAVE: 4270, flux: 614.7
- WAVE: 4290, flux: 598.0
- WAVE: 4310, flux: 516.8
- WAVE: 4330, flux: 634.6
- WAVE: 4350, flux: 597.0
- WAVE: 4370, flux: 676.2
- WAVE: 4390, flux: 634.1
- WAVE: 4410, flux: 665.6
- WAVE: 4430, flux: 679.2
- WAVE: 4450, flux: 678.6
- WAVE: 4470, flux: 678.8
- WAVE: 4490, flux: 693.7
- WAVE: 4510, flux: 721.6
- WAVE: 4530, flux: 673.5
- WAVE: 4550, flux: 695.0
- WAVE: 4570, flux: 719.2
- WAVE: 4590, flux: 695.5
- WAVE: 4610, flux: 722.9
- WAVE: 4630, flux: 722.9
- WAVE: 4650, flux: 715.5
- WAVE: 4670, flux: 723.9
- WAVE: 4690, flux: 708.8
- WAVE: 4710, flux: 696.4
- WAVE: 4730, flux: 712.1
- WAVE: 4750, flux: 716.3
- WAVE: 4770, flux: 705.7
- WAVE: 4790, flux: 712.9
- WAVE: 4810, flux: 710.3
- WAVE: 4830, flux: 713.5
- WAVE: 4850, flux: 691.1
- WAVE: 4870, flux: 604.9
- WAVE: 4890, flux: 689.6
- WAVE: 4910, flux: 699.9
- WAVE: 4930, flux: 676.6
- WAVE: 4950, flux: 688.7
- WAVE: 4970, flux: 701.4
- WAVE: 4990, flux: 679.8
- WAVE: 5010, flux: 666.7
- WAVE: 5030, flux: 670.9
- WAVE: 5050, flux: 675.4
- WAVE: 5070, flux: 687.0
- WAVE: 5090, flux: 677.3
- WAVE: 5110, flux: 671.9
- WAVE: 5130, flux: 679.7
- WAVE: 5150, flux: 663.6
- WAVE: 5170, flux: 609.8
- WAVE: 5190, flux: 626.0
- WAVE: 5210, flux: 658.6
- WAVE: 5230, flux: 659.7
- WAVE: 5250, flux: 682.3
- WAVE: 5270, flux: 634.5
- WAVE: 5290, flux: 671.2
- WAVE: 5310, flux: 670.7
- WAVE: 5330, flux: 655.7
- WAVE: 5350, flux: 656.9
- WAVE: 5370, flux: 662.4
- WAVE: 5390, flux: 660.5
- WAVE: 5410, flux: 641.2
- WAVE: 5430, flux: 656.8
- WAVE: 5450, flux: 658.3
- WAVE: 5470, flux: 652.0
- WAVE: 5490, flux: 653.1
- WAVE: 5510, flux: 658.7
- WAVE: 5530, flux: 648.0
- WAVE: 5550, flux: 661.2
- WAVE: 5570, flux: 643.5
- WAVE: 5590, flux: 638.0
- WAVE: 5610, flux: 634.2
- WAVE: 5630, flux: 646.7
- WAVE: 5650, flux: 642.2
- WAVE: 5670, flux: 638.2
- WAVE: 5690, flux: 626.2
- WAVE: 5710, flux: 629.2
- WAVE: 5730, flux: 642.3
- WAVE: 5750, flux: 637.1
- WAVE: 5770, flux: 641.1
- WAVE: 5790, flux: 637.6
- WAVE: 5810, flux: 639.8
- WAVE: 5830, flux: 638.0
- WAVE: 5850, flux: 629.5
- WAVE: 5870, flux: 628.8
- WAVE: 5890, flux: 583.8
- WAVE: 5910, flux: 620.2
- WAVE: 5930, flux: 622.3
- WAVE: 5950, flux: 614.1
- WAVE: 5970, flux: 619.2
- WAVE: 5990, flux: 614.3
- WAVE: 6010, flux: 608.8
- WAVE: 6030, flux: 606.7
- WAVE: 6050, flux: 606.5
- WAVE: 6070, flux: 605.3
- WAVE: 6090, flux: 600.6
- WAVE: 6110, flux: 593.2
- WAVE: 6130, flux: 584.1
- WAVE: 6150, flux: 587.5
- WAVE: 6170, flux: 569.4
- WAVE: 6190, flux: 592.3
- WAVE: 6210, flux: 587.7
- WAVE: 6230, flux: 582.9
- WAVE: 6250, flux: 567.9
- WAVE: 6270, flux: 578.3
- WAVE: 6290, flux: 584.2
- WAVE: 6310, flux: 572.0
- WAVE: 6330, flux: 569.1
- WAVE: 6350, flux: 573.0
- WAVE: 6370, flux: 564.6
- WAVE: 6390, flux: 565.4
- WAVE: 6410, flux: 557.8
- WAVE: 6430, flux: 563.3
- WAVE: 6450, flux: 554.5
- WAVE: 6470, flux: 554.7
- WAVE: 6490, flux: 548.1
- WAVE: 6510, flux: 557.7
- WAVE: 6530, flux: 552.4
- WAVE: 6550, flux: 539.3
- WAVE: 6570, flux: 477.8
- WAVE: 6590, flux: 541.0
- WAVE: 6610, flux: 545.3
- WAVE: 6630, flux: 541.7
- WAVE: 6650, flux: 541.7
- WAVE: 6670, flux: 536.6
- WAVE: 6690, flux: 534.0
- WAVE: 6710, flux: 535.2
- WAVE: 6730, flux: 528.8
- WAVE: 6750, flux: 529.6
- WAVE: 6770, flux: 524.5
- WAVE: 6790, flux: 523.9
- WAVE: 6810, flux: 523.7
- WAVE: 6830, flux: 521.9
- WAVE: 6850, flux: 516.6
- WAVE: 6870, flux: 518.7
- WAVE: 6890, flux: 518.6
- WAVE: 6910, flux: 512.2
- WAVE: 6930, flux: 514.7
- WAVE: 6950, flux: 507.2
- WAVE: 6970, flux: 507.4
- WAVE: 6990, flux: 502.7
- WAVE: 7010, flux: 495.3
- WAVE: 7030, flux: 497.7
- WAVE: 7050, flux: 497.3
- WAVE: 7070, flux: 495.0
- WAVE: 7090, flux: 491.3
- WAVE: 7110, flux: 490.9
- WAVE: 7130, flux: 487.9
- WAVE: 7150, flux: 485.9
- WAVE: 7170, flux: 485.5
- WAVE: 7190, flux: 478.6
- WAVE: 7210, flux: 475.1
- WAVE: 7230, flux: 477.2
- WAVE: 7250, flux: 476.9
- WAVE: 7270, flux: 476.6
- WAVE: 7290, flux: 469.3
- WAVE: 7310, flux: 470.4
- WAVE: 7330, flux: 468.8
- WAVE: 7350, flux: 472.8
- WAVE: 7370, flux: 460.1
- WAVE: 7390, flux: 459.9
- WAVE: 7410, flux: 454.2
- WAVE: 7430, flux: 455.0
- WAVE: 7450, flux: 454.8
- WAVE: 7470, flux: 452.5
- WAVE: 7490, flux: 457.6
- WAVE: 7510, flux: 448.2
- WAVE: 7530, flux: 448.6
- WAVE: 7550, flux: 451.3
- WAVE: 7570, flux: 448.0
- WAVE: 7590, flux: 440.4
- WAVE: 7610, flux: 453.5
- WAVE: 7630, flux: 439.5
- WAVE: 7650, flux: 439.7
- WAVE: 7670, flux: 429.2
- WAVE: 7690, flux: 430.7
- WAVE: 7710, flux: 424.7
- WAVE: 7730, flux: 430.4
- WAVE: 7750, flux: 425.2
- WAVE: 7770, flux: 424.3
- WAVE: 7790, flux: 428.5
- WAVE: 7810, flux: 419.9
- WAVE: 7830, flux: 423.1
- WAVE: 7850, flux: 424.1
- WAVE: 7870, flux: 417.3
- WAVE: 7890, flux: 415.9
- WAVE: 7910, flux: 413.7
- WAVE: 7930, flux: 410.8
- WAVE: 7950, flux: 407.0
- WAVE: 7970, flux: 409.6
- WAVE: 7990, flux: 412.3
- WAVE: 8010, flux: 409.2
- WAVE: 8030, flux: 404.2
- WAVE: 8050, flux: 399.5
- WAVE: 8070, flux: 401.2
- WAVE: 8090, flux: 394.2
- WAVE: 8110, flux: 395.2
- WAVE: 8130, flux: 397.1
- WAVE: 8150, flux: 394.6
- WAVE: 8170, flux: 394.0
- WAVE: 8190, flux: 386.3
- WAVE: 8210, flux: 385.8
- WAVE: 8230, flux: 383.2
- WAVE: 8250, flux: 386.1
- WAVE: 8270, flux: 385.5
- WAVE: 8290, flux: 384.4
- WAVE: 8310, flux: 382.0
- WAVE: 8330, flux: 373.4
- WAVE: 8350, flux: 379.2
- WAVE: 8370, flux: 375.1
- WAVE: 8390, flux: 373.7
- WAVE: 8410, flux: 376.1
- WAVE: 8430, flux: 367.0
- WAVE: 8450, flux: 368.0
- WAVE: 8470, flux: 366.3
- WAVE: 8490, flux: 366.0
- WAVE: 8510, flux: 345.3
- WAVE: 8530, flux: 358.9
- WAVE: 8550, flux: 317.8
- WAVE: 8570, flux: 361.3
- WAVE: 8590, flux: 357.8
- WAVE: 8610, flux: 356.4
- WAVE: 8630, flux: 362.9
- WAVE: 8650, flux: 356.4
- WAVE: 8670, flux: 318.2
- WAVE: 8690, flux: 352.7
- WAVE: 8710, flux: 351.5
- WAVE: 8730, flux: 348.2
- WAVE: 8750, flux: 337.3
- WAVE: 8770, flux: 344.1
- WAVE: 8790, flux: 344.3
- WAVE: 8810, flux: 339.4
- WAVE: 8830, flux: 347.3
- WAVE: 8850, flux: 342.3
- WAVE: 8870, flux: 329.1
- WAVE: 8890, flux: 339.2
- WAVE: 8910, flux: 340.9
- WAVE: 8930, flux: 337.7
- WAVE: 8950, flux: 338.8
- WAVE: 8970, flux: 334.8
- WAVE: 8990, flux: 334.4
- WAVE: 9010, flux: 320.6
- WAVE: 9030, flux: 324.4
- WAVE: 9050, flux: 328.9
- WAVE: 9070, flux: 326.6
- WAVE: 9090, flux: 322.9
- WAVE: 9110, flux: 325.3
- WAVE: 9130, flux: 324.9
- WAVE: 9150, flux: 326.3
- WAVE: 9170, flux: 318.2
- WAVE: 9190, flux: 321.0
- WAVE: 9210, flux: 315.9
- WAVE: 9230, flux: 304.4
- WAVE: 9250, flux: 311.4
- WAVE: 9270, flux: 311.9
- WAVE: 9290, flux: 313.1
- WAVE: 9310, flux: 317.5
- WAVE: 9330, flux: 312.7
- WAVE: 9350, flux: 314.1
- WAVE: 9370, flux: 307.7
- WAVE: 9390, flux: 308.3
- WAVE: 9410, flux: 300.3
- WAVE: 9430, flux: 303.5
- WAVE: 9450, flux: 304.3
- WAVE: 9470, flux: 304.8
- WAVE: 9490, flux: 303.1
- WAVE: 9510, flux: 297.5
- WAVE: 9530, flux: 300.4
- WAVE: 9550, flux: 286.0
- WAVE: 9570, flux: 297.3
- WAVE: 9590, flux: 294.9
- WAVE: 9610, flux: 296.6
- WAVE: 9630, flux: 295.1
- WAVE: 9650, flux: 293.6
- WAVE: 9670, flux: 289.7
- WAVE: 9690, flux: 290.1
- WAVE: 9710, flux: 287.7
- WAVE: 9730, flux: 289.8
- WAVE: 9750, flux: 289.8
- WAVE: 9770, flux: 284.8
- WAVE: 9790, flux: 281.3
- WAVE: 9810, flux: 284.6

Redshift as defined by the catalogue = 0.000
